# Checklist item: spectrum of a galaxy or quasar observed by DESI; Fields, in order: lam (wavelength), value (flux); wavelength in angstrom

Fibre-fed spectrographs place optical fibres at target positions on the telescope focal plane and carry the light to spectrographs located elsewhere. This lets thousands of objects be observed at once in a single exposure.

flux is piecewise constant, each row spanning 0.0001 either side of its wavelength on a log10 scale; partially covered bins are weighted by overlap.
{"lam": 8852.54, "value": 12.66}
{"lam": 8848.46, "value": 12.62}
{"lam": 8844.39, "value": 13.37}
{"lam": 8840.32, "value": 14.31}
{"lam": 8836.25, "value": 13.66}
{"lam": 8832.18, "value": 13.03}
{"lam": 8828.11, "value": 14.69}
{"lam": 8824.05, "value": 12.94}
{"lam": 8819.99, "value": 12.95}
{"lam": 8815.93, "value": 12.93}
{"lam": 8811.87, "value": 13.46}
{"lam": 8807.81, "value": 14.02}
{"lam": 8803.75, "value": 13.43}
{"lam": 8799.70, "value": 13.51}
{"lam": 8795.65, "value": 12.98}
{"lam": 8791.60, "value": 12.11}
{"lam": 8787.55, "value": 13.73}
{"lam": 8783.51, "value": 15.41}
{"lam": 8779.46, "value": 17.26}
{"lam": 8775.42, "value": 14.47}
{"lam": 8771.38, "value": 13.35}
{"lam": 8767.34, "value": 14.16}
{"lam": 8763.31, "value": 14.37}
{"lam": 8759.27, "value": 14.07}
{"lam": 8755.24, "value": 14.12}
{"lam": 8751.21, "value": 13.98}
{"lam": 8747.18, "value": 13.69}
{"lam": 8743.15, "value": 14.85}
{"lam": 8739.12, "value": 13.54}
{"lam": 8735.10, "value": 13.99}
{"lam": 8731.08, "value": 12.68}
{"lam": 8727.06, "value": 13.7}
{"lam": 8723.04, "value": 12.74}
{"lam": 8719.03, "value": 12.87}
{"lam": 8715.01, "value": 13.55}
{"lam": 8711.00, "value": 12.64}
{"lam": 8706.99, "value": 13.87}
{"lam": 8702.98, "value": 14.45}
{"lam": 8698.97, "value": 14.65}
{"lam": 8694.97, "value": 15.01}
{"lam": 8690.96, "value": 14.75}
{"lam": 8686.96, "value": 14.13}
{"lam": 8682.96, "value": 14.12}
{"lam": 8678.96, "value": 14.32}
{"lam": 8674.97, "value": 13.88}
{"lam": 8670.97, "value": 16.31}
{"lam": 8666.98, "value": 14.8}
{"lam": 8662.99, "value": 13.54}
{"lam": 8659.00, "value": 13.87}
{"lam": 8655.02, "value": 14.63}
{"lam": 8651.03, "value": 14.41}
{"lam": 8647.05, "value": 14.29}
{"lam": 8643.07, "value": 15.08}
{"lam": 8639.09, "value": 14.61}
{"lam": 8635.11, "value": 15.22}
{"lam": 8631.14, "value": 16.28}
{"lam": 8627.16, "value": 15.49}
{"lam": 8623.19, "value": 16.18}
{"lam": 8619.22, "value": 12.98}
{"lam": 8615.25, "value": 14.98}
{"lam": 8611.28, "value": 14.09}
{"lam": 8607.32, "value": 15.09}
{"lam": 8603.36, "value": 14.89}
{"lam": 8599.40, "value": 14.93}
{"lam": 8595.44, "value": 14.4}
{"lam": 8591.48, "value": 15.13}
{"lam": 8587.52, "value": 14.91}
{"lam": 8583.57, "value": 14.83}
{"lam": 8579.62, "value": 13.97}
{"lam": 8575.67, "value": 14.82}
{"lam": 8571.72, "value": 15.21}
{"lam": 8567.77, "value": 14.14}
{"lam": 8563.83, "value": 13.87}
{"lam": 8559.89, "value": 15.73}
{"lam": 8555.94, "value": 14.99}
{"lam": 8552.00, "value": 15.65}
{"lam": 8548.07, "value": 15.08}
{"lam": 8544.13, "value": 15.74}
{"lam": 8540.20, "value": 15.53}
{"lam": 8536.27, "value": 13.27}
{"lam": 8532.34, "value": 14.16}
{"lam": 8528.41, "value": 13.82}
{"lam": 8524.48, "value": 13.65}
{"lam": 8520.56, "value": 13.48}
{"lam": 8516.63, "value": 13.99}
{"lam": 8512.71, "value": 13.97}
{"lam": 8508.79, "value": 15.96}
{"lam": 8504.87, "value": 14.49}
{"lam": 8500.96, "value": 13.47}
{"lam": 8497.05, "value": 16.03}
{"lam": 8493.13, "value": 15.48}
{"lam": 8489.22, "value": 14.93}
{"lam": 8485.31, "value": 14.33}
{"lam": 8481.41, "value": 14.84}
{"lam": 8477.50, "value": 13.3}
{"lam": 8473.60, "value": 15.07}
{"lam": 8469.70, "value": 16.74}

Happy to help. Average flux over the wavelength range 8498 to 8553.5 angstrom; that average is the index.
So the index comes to 14.5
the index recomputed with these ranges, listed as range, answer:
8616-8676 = 14.8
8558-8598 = 14.7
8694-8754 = 13.7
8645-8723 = 14.2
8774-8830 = 13.8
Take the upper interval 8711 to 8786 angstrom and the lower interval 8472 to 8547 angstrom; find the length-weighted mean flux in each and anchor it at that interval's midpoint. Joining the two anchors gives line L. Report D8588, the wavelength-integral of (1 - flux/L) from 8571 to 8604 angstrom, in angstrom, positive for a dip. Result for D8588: -1.0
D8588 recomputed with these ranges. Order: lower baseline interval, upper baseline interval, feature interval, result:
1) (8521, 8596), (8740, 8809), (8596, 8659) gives -1.6 angstrom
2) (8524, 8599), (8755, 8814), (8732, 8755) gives 0.3 angstrom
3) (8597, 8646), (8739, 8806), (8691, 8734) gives 2.3 angstrom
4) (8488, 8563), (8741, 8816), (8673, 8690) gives 0.1 angstrom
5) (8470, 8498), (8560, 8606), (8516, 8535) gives 1.3 angstrom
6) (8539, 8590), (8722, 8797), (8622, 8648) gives -1.3 angstrom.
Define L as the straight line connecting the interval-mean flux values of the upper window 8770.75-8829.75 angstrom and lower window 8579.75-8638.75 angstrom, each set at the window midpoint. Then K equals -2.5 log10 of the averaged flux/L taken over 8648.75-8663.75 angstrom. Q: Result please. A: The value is 0.04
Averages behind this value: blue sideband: 14.9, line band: 14.2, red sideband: 13.8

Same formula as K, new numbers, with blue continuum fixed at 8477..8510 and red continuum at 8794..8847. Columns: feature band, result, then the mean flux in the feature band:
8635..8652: -0.04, 14.7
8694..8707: -0.04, 14.6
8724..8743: 0.02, 13.6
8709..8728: 0.07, 13.1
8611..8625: -0.02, 14.6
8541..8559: -0.06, 15.4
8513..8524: 0.07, 13.8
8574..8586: -0.01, 14.6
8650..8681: -0.03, 14.5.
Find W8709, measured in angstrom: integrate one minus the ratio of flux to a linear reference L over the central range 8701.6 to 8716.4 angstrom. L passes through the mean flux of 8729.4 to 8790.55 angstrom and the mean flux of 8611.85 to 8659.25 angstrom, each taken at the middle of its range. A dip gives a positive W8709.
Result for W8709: 0.9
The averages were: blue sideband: 14.8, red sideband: 14.2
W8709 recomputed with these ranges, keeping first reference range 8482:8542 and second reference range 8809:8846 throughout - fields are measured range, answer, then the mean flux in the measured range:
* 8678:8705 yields -1.1 angstrom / 14.5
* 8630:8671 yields -2.0 angstrom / 14.7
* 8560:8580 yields -0.4 angstrom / 14.6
